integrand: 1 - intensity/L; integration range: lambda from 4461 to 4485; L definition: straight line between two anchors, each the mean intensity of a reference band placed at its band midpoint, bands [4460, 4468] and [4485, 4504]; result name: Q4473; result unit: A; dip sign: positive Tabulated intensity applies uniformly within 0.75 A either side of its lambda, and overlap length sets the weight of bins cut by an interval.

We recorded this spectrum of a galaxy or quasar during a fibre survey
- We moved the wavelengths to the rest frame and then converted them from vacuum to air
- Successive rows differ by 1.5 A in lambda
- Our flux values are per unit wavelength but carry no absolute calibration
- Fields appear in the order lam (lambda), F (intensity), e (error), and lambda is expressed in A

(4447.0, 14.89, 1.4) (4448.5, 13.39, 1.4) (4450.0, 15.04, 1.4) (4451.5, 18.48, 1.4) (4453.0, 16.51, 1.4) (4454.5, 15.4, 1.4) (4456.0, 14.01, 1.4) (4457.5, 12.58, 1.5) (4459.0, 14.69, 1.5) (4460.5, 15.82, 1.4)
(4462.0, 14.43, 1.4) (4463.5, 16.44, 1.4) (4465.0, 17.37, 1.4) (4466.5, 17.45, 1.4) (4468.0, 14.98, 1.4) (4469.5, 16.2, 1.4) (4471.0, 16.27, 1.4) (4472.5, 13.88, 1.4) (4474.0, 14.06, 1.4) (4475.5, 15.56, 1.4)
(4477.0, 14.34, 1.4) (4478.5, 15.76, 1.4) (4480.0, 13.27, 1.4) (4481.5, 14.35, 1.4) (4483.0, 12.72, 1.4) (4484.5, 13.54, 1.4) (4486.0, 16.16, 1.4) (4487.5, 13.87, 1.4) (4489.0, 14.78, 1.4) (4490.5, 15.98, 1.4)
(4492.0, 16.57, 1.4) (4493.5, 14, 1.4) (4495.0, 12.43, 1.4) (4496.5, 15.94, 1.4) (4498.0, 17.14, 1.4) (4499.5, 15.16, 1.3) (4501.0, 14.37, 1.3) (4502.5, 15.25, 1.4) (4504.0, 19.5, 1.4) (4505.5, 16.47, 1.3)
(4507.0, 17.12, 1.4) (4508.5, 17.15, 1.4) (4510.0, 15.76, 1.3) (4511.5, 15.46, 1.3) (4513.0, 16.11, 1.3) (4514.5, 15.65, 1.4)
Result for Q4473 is 1.3 A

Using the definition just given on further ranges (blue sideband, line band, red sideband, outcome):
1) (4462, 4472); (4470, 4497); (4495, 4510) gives 2.6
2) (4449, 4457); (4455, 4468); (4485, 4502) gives 0.2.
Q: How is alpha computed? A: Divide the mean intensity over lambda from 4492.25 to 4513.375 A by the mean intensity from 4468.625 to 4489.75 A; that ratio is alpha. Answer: 1.08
